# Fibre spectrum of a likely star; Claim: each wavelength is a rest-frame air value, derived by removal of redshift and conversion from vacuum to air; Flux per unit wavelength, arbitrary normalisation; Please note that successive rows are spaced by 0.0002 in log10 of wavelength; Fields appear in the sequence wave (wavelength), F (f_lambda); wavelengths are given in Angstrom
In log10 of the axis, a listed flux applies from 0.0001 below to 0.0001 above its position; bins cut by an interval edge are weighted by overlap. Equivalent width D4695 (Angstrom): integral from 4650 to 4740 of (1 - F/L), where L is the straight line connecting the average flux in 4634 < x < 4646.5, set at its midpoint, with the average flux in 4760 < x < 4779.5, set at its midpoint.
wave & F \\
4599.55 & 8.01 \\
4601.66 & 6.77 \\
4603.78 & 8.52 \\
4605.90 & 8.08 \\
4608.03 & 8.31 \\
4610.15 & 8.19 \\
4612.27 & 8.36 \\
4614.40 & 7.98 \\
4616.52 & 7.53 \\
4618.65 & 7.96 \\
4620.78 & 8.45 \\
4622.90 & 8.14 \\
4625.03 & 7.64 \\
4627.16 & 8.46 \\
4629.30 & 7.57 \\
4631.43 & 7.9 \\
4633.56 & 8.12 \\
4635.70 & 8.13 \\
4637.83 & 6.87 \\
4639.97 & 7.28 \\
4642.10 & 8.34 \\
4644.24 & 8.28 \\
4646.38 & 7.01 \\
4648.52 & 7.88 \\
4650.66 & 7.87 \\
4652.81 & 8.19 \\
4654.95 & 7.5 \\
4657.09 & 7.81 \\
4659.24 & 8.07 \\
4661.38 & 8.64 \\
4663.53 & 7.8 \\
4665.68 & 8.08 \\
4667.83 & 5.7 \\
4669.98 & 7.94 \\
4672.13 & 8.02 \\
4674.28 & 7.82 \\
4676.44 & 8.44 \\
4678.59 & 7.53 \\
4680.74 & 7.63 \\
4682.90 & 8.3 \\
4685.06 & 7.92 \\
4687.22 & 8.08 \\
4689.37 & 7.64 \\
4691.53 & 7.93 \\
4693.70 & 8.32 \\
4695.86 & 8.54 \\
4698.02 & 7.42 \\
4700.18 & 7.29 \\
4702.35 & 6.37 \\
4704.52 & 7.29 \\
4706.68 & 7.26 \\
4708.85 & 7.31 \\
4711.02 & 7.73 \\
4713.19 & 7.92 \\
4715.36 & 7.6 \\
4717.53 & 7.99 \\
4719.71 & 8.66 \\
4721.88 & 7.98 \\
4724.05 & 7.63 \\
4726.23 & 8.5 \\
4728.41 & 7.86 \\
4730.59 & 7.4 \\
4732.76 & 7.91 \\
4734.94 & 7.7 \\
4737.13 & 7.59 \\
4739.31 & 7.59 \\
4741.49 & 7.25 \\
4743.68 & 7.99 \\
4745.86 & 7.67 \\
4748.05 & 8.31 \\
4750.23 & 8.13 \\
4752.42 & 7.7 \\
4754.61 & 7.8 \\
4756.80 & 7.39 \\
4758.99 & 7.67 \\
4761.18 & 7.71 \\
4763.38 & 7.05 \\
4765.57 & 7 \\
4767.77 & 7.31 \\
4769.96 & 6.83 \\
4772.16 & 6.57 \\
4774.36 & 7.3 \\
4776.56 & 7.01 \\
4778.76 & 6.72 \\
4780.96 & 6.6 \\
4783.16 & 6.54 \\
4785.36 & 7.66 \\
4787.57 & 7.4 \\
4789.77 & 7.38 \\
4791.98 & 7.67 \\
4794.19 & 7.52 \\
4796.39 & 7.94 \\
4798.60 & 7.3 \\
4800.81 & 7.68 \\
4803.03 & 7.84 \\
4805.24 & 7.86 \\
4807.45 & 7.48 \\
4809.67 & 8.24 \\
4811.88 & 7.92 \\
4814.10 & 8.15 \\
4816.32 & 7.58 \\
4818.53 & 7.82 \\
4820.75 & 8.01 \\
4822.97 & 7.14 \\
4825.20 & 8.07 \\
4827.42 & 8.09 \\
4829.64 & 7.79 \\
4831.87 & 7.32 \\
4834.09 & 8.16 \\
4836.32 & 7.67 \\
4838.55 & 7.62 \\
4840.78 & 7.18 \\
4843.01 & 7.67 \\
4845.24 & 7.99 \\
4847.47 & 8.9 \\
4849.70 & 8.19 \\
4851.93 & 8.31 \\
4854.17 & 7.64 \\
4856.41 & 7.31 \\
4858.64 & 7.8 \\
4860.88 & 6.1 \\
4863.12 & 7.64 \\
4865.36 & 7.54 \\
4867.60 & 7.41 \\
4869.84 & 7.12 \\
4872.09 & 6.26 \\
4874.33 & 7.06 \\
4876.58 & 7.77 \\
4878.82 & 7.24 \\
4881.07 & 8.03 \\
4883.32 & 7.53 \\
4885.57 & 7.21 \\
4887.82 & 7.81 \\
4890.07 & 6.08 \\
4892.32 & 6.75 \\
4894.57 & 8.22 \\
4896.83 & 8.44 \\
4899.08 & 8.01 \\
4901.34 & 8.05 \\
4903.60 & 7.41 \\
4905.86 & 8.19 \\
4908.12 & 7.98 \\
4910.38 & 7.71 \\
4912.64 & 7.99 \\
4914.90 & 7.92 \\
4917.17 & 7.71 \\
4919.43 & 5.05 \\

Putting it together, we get -4.1 Angstrom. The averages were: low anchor 7.72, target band 7.78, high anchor 7.06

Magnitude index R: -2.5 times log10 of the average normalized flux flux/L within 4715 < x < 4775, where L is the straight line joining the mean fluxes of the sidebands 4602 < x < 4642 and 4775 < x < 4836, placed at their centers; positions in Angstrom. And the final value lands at 0.01 mag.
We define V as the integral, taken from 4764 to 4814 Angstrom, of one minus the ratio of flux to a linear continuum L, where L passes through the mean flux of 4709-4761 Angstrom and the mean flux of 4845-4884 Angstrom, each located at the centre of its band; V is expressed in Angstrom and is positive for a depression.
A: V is 2.1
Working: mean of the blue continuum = 7.81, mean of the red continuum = 7.54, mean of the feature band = 7.37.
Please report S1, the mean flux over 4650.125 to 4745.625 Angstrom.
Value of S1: 7.77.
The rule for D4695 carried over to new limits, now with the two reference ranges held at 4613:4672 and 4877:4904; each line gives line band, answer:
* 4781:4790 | 0.6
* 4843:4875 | 0.3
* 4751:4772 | 0.9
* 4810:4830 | -0.6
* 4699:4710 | 0.9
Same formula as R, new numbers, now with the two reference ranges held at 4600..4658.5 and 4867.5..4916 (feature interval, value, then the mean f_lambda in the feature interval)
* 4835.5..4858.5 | -0.033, 7.85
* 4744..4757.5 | -0.016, 7.86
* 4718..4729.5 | -0.046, 8.11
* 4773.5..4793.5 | 0.080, 7.15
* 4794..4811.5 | -0.011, 7.75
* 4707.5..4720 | -0.002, 7.8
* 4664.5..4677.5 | 0.025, 7.66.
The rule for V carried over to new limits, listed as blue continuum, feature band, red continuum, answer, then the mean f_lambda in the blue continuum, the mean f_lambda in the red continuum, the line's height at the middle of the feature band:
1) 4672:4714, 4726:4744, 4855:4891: -0.2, 7.73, 7.25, 7.62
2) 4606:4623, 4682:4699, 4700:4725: -0.7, 8.11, 7.6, 7.71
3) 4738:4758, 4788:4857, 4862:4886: -2.5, 7.76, 7.35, 7.52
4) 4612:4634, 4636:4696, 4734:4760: 0.5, 7.99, 7.73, 7.9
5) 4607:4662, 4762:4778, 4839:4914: 1.5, 7.94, 7.59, 7.74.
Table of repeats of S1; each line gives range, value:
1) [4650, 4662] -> 8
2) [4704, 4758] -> 7.77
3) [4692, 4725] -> 7.69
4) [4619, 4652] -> 7.87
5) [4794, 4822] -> 7.8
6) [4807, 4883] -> 7.65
